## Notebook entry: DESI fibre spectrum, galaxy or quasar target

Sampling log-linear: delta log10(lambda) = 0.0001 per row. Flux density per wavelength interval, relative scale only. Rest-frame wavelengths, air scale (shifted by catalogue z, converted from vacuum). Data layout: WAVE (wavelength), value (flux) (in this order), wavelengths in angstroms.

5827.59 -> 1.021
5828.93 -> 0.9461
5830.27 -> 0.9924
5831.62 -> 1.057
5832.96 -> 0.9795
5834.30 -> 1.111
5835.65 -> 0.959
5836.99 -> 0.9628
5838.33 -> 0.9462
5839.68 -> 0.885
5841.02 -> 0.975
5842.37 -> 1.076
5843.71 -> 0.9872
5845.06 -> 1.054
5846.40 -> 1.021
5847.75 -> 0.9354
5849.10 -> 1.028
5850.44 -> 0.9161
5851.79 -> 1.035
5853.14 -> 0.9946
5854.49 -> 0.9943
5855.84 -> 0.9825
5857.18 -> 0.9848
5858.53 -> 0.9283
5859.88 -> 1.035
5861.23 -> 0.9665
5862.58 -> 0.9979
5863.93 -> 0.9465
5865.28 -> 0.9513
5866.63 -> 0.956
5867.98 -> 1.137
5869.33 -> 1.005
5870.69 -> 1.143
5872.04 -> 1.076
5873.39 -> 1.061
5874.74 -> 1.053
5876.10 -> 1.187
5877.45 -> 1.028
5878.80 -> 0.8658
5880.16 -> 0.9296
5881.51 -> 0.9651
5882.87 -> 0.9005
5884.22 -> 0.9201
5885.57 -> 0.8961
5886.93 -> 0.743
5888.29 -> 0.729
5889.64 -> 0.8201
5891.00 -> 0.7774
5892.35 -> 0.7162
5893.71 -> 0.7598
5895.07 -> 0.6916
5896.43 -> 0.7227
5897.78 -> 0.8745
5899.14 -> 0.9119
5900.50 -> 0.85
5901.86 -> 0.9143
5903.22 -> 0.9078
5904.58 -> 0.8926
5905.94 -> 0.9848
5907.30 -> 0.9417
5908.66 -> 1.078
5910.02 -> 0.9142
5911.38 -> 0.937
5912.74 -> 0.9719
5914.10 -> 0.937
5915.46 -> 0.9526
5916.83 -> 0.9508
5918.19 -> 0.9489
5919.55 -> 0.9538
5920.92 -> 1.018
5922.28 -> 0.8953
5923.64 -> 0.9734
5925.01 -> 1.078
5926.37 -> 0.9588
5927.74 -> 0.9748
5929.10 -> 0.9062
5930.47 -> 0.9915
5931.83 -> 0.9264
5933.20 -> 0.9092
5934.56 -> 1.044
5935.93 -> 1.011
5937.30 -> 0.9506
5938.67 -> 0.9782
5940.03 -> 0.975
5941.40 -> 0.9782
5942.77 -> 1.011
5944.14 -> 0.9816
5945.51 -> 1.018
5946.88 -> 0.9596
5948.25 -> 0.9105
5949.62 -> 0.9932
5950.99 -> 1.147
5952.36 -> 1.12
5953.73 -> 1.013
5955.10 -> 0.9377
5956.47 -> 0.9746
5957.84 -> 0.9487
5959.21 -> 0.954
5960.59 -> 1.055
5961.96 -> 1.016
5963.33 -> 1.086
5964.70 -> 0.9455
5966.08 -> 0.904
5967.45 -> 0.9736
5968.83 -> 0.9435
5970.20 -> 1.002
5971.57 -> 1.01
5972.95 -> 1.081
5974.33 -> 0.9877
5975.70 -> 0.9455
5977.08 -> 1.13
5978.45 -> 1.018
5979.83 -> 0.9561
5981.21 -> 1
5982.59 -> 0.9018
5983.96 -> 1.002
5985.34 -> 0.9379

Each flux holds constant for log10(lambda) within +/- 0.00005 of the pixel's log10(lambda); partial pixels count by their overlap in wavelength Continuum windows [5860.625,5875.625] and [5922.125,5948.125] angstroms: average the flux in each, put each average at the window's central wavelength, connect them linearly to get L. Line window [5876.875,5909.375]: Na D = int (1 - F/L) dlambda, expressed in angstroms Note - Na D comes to 4.6 angstroms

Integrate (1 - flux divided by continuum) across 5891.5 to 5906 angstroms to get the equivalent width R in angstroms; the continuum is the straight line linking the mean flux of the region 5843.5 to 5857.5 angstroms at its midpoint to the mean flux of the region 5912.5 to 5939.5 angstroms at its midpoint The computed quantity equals 2.1 angstroms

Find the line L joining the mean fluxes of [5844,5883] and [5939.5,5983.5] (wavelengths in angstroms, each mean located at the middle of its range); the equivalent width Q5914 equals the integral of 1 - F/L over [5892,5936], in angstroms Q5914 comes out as 3.31 angstroms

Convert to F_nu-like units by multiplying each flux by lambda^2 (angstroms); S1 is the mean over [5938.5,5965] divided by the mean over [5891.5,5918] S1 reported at 1.1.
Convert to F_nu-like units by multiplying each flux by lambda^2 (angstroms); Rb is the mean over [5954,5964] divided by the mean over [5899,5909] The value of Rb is 1.1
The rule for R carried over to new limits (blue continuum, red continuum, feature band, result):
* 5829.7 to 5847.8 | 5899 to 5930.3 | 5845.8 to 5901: 2.2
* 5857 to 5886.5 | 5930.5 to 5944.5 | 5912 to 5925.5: 0.2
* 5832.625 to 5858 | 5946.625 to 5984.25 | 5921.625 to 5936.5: 0.4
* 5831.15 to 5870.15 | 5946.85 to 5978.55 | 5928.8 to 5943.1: 0.4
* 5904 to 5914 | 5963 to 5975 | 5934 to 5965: -0.7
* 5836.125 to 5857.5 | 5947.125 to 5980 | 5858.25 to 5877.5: -0.9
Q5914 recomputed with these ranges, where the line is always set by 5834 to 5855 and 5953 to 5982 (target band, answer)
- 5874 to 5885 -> 0.12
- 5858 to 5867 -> 0.19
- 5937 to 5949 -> 0.23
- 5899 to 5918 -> 1.00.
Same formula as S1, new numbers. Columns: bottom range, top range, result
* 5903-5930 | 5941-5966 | 1.06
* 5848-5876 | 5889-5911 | 0.86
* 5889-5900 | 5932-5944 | 1.27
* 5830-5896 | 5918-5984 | 1.06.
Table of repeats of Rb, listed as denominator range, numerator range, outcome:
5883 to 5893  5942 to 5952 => 1.27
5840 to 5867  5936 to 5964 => 1.05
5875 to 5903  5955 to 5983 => 1.18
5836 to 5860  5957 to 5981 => 1.06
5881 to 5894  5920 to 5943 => 1.20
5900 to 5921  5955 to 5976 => 1.06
